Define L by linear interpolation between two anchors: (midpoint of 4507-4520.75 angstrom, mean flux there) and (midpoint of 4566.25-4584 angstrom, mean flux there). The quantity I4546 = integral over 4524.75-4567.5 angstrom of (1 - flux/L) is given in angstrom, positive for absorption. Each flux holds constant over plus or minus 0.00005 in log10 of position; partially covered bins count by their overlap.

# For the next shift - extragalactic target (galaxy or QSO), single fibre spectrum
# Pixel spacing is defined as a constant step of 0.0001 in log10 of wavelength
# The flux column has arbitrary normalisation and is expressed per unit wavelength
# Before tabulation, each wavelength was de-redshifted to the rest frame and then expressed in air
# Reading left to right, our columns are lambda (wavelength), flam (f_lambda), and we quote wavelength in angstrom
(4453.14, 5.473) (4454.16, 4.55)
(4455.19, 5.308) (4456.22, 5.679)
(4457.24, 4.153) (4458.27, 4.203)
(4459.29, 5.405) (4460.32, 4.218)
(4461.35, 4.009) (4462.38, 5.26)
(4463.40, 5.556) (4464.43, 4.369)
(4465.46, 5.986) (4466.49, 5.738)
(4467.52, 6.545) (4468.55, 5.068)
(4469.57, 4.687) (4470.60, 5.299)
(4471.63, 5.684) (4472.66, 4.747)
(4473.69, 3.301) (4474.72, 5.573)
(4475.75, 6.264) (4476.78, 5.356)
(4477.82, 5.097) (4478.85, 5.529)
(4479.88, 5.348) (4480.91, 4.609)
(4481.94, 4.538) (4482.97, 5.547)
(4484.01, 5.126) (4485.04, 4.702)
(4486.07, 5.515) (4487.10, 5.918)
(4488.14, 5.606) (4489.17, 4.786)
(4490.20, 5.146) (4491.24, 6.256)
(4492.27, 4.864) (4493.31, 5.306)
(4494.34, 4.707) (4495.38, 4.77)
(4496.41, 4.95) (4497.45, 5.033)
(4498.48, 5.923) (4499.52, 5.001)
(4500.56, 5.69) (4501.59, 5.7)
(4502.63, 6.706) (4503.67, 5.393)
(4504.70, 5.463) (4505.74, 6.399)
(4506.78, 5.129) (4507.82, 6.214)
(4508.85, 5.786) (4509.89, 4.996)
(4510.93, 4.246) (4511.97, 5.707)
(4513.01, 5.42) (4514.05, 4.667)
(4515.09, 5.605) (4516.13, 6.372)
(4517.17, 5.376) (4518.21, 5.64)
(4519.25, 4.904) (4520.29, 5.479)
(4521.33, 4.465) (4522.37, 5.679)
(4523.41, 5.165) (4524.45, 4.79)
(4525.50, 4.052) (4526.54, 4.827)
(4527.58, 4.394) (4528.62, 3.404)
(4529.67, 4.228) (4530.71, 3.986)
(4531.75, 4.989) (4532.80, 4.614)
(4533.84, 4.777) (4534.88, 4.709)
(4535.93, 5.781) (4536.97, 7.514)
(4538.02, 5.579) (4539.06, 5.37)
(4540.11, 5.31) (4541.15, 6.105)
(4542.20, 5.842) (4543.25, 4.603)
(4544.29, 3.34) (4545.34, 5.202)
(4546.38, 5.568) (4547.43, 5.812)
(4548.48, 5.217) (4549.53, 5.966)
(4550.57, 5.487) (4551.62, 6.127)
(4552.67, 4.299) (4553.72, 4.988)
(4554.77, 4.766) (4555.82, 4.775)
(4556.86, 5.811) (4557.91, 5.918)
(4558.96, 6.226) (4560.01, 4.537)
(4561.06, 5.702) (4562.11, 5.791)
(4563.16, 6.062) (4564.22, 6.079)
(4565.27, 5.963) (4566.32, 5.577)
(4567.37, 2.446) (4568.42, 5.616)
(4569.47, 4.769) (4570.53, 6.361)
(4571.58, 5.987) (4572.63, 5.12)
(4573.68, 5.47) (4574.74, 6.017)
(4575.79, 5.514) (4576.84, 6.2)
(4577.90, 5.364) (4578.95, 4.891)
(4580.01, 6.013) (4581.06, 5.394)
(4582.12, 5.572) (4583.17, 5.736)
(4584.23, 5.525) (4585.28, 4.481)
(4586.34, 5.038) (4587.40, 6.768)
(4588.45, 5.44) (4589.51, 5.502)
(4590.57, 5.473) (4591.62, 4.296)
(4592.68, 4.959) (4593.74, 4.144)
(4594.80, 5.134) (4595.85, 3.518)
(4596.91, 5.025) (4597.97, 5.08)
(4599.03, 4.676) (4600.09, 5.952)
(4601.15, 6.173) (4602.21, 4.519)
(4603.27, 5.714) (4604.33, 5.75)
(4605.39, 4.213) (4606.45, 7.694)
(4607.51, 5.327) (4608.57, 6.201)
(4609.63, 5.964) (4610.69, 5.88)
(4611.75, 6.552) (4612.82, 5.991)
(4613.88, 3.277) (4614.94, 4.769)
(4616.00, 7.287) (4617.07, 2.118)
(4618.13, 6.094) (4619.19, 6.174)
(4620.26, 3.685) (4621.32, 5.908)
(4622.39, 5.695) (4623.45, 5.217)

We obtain 1.76 angstrom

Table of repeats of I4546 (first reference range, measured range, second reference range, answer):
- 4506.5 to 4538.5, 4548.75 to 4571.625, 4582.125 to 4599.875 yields -1.4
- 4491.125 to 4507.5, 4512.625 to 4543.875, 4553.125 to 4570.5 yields 1.6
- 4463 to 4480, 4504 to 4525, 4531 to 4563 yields -0.2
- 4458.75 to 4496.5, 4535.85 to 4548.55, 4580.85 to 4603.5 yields -0.7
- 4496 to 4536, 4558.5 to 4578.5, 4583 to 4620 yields -1.0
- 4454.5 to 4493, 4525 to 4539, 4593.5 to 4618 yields 1.0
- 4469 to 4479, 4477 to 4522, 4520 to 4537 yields -3.3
